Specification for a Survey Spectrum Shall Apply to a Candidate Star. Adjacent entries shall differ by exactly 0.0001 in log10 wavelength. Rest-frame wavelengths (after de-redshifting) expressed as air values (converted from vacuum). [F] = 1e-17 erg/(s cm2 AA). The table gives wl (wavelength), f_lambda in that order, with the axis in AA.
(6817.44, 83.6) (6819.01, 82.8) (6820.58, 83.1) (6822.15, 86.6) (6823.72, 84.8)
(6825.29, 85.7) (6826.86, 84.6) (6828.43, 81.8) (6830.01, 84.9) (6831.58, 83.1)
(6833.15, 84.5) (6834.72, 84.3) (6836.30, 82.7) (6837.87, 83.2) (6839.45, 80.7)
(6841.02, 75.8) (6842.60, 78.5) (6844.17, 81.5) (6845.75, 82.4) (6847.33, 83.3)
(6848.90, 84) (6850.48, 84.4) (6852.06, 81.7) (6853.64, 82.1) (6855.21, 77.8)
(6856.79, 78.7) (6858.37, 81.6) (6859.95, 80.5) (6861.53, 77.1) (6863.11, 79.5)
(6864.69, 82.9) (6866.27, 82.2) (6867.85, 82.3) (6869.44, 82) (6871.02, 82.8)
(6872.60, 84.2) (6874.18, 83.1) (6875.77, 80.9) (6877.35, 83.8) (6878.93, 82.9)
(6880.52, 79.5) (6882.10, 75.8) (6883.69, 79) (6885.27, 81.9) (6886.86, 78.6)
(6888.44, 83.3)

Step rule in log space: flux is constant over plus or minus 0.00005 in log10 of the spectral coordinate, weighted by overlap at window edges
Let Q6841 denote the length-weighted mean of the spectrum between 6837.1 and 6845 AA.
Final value 79.9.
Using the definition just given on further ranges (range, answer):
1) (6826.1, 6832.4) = 83.6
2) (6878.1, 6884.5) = 79.4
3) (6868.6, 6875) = 82.9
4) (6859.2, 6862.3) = 78.8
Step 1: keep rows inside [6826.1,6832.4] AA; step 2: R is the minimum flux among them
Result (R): 81.8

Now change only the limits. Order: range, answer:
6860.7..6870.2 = 77.1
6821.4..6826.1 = 84.8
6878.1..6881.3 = 79.5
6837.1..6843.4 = 75.8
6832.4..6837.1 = 82.7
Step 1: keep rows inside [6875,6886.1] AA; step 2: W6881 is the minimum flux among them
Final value 75.8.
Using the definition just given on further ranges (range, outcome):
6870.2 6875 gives 82.8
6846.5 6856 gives 77.8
